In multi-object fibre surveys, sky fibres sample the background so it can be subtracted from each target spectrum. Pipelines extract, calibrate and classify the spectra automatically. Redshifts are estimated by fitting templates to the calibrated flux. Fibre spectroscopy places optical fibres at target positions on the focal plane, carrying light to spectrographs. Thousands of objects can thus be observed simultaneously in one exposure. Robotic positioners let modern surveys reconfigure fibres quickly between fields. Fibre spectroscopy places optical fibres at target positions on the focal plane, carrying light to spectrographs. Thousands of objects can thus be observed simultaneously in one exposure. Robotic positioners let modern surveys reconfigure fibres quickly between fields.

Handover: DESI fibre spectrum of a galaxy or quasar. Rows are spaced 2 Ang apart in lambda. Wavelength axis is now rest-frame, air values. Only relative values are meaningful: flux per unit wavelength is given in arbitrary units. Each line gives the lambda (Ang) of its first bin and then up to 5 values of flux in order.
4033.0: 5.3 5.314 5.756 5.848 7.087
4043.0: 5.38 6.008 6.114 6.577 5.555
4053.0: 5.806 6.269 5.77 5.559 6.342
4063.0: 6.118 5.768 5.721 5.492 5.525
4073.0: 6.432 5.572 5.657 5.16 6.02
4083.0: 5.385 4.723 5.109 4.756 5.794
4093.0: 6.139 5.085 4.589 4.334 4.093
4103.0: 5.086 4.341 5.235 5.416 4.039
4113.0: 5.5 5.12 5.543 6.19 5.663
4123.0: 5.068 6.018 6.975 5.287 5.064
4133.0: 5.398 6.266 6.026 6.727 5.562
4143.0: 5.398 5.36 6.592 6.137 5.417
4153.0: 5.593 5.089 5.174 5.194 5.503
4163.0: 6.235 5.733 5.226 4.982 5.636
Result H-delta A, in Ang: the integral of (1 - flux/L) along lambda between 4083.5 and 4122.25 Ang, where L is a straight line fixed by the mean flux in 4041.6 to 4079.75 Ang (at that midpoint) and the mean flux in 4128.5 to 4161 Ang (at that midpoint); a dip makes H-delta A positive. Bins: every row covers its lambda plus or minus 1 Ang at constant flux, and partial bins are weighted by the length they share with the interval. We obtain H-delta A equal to 4.4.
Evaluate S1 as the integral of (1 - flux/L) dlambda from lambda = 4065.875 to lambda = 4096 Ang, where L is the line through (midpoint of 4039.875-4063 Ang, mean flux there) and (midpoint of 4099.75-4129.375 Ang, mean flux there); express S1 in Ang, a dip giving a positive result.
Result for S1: 1.0 Ang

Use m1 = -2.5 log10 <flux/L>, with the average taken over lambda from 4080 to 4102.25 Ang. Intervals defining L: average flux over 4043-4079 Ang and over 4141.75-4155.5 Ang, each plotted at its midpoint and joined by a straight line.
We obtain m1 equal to 0.14 mag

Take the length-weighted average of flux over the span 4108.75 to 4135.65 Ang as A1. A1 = 5.53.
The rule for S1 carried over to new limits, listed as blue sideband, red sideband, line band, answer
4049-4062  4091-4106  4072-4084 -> -0.7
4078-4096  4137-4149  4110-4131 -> 0.7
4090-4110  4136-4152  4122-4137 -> -0.4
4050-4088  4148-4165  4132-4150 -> -1.2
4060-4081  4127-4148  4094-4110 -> 2.9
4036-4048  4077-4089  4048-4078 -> -1.3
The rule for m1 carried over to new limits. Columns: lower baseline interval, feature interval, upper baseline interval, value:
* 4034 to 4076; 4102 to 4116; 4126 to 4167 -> 0.169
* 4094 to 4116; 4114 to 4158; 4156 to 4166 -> -0.098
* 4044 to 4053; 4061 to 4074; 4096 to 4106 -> -0.078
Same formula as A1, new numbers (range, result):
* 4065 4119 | 5.25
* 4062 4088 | 5.59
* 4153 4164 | 5.45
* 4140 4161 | 5.55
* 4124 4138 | 5.86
